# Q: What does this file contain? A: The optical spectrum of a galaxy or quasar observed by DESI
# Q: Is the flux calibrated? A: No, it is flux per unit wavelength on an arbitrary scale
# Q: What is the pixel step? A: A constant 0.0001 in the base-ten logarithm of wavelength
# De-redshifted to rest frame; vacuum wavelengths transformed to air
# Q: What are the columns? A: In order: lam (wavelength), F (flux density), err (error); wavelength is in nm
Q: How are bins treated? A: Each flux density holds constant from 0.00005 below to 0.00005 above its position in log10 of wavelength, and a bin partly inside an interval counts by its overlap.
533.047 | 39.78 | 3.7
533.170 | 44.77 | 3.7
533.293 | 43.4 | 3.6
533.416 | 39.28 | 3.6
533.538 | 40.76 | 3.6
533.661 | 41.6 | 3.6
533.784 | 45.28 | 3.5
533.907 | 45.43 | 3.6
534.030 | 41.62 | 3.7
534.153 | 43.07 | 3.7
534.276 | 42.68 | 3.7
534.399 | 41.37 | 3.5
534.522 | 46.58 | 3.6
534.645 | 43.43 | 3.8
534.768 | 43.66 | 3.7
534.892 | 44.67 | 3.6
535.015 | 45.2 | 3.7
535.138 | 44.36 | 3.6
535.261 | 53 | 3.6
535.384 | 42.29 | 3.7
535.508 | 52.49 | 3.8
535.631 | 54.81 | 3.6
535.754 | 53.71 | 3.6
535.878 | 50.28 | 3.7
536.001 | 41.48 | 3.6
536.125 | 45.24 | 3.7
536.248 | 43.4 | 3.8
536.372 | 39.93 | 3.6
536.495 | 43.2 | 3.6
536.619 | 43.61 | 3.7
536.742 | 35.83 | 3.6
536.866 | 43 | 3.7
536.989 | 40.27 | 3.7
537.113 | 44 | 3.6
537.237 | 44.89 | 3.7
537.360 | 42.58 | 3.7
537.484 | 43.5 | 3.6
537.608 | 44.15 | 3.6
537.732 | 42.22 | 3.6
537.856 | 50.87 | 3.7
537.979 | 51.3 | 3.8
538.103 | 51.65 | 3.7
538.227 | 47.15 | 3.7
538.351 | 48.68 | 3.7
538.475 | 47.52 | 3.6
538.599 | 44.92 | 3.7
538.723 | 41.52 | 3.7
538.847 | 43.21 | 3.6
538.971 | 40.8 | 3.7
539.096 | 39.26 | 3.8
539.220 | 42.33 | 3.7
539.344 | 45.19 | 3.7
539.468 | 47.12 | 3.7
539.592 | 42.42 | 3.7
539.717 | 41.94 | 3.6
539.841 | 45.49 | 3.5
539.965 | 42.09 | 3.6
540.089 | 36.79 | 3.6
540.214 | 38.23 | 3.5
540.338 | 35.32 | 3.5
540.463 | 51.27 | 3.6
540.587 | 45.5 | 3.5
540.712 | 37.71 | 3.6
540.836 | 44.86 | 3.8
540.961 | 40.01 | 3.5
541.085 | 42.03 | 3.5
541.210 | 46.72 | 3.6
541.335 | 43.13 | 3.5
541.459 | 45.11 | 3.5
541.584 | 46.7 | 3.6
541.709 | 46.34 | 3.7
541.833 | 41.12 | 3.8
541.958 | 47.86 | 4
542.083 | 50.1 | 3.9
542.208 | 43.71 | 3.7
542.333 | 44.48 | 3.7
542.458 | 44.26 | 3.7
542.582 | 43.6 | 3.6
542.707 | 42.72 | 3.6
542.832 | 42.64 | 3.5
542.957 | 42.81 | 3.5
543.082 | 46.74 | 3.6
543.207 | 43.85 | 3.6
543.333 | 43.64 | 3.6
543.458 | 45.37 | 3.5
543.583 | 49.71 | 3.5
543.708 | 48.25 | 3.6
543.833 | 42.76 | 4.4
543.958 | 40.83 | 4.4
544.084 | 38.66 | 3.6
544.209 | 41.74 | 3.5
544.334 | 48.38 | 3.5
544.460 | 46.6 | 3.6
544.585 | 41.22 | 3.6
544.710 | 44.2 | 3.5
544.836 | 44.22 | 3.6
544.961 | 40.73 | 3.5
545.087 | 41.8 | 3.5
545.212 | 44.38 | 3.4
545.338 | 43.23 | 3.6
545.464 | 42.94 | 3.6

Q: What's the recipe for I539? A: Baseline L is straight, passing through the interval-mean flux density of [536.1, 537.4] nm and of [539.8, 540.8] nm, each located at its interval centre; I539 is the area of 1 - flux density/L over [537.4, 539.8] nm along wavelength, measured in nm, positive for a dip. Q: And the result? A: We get -0.18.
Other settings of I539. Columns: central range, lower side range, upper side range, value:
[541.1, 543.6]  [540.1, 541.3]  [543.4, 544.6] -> -0.09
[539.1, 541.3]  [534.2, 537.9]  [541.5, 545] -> 0.10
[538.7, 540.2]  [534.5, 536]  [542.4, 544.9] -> 0.12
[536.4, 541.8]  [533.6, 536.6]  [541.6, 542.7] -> 0.18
